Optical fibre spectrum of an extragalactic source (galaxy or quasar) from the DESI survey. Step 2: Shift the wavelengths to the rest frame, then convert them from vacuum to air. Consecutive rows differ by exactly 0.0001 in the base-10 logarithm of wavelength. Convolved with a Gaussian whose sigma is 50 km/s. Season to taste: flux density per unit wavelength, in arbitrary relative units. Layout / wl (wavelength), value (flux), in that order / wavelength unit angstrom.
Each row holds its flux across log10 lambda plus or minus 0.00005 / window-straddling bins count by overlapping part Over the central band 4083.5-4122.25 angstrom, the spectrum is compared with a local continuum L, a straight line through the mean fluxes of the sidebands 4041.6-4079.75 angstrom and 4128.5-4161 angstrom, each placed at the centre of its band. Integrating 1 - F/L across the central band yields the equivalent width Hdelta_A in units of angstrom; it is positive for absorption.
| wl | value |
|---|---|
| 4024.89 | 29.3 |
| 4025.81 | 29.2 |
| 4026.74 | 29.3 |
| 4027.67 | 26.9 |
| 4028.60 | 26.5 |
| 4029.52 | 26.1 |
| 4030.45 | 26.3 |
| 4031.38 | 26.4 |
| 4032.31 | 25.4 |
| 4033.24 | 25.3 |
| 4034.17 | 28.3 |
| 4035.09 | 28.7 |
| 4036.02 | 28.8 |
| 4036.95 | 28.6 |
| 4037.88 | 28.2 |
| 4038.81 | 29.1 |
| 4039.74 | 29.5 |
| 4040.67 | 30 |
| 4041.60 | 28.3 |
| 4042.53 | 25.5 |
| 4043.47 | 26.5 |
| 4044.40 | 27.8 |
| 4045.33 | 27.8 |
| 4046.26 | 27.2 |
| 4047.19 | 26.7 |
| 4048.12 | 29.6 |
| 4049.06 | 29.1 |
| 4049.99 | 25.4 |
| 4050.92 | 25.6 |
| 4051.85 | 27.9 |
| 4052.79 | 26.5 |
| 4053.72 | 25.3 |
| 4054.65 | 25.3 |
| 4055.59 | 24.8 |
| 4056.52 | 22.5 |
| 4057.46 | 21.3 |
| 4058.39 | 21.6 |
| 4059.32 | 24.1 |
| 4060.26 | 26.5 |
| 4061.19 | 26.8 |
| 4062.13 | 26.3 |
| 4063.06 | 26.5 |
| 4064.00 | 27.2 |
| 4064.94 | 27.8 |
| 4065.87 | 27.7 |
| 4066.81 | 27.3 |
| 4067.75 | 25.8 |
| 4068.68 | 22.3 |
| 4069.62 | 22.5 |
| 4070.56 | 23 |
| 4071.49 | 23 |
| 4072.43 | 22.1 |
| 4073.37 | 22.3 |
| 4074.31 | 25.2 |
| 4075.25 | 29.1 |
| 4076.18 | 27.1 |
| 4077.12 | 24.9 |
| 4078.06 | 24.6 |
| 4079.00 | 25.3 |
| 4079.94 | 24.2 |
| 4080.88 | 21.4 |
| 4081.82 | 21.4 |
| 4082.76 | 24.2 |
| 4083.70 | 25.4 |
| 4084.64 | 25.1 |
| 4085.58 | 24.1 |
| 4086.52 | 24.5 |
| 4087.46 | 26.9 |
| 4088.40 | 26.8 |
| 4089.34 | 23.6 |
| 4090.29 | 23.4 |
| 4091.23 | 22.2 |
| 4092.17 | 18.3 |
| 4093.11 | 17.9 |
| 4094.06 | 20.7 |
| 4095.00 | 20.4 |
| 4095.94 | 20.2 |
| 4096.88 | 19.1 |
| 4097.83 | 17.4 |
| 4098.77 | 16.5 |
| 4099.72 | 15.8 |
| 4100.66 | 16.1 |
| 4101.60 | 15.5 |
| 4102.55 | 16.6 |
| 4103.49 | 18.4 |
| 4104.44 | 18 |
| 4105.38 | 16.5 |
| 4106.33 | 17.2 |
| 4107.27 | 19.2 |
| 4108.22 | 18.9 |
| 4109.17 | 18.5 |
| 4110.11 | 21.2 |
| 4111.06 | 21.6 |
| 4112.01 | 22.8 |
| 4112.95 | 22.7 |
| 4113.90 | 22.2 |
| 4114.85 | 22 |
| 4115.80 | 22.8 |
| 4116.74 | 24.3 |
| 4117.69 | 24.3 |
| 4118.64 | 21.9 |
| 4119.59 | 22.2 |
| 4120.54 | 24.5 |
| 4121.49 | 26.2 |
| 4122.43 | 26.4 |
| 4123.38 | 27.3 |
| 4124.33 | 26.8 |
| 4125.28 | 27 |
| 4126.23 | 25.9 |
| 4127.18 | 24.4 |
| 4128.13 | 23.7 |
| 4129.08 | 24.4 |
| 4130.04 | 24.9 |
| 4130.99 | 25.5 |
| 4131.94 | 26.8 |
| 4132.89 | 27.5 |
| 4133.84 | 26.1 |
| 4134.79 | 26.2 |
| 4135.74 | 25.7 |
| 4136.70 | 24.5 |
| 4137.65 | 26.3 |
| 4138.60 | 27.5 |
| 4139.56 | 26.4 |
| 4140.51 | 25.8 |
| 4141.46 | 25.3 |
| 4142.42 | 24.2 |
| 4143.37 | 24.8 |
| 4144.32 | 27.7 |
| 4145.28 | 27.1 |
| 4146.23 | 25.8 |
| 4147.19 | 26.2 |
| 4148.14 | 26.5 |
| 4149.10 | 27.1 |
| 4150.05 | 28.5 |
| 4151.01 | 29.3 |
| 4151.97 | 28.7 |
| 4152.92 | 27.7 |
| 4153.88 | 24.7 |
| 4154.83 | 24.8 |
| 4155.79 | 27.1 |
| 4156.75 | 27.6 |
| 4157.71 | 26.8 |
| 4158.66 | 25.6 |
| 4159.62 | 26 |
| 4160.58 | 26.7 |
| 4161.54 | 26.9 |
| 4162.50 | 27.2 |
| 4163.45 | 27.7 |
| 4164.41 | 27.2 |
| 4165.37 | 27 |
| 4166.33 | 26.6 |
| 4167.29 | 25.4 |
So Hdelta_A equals 7.4 angstrom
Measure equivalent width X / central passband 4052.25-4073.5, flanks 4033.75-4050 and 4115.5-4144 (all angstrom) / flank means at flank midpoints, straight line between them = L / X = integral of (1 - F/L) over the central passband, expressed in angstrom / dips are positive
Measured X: 2.1 angstrom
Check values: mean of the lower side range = 28.1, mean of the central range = 24.8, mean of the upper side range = 25.4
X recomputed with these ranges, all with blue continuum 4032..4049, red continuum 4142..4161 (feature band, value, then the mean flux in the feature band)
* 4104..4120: 3.62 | 21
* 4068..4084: 2.03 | 24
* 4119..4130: 0.68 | 25.3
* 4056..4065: 0.89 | 24.9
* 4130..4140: 0.25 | 26.2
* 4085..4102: 4.20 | 20.6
